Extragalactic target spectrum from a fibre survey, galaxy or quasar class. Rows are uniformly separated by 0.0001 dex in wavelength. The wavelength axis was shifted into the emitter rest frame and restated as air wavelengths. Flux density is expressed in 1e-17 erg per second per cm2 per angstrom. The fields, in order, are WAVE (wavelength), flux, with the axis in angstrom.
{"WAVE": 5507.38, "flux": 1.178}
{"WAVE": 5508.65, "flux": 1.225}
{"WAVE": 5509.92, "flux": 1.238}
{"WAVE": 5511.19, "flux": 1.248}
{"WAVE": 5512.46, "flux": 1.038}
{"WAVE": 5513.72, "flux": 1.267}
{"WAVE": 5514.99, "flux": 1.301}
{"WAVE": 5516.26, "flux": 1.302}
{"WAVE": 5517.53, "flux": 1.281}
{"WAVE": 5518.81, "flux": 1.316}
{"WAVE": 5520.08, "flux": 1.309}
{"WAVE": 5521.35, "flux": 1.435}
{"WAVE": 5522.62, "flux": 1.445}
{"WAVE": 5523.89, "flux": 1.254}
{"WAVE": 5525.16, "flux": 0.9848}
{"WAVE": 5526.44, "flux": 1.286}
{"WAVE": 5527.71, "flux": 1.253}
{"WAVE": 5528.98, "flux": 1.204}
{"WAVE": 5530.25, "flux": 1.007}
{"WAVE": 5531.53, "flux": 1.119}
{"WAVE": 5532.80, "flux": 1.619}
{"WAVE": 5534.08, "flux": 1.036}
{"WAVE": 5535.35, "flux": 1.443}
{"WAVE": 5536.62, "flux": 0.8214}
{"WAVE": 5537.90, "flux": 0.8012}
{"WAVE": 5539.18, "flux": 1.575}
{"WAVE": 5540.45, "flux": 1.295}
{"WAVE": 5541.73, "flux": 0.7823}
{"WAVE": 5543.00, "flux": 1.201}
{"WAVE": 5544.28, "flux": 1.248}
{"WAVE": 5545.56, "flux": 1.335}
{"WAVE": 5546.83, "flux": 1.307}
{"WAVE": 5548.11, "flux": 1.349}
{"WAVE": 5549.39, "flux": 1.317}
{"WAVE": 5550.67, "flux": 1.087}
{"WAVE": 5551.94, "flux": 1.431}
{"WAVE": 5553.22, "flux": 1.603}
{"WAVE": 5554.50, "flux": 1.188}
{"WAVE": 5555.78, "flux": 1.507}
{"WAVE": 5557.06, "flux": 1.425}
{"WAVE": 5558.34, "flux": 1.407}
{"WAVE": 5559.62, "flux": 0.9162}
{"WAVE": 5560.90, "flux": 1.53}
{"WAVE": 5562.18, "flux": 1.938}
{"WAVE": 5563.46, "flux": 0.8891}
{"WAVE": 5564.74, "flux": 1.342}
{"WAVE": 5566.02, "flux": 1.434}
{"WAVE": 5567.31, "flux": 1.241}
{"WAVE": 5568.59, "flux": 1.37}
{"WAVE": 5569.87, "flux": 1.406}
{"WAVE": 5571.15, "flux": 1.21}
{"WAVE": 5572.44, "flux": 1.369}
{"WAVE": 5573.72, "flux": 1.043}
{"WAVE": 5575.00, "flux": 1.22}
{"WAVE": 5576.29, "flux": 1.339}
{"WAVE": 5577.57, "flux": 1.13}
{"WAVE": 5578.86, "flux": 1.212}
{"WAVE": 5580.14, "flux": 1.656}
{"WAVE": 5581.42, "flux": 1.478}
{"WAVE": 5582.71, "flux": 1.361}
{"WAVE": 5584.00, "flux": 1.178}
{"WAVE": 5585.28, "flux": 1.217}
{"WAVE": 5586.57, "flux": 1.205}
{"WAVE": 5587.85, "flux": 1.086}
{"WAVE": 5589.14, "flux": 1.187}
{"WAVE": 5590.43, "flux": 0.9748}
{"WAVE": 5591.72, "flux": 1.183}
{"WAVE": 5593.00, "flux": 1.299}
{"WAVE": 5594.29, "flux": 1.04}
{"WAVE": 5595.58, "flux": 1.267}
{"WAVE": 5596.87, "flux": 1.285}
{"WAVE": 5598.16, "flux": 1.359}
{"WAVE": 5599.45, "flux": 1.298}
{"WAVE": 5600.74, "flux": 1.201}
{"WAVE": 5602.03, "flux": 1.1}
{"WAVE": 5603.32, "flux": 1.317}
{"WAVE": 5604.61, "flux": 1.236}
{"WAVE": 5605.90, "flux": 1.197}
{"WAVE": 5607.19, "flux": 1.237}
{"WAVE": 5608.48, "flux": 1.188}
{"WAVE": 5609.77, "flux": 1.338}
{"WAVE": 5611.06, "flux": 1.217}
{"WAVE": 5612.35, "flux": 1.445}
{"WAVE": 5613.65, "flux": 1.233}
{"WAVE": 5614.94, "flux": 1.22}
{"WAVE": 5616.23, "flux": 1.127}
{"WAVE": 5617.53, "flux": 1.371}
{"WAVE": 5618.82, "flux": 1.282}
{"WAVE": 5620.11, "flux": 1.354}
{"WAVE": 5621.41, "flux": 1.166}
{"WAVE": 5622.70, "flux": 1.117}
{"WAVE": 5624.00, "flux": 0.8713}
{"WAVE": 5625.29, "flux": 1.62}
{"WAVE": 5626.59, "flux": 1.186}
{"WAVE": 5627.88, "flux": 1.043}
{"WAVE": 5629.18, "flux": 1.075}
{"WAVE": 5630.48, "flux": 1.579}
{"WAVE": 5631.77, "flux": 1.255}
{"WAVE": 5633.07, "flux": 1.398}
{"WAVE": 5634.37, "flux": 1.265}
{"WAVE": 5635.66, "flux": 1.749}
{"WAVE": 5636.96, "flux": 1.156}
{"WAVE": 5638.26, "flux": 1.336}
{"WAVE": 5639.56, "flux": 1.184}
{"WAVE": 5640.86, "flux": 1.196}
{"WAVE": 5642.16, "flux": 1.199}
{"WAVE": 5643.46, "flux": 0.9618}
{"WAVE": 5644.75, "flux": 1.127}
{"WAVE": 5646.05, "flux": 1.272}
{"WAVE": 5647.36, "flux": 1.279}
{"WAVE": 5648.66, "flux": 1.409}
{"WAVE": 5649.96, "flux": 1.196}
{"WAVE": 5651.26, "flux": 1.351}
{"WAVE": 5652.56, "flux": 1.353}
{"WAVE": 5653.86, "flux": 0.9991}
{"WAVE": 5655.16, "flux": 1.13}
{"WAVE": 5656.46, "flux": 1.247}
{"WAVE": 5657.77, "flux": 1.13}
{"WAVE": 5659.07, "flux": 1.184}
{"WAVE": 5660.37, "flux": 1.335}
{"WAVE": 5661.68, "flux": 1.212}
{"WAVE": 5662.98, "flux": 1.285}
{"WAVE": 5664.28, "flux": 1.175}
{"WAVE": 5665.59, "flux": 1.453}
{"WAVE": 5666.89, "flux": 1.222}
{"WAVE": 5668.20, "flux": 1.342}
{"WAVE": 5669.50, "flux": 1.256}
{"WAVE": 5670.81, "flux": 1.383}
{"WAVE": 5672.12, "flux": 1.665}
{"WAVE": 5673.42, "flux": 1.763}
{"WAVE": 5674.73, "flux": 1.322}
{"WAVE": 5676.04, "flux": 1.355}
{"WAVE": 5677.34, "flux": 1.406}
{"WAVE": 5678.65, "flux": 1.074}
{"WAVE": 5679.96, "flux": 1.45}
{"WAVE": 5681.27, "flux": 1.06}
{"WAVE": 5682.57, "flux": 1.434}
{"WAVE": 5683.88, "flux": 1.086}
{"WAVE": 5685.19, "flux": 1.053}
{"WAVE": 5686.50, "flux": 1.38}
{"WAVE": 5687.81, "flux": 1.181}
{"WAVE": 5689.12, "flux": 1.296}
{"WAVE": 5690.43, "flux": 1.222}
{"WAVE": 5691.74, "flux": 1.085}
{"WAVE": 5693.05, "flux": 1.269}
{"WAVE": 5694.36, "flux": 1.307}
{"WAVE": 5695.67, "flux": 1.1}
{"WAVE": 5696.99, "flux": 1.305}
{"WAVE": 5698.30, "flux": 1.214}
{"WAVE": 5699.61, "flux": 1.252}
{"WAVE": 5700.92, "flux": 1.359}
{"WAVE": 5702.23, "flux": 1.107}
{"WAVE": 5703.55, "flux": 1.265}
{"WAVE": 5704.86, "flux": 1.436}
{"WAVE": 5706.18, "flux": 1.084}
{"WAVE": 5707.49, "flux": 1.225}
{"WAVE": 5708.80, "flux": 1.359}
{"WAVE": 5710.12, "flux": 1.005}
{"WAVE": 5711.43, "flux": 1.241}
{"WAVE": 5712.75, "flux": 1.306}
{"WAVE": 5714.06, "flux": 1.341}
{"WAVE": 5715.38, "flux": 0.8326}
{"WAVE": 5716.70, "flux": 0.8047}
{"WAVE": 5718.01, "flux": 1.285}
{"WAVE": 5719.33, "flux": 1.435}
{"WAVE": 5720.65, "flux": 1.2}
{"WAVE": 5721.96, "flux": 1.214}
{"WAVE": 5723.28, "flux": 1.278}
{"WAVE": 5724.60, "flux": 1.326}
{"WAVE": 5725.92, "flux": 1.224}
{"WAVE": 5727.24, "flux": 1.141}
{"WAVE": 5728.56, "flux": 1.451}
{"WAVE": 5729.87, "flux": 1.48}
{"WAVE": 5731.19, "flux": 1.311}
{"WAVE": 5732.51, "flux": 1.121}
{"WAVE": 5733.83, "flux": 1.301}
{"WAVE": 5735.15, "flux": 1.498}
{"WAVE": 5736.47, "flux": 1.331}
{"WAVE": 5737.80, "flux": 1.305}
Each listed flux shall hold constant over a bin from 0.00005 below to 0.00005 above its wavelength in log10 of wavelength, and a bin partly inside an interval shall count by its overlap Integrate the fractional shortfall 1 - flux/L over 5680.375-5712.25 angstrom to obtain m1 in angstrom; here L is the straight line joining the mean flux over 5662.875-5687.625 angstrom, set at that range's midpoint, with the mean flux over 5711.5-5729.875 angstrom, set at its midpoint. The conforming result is 1.4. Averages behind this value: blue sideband 1.32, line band 1.22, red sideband 1.23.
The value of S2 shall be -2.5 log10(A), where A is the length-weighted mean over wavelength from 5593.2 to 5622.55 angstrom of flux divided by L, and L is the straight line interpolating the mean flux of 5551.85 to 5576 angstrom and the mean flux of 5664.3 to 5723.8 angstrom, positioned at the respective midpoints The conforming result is 0.054 mag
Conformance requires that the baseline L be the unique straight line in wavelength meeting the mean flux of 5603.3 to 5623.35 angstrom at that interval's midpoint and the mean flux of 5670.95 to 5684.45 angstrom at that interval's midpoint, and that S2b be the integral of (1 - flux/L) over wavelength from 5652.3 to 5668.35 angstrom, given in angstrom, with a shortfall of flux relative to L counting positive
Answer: 1.3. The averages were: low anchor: 1.25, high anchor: 1.36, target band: 1.23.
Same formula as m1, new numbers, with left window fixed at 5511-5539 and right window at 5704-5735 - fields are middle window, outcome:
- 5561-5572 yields -1.2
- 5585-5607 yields 0.4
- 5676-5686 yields 0.0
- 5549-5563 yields -1.9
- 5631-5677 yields -2.2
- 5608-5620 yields -0.4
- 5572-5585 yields -0.7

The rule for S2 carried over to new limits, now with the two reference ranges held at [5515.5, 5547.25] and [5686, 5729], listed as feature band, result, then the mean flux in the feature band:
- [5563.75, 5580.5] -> -0.06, 1.29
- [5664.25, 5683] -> -0.11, 1.36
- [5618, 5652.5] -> -0.03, 1.26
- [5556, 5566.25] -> -0.12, 1.36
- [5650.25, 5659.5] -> 0.02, 1.2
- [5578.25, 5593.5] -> -0.02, 1.25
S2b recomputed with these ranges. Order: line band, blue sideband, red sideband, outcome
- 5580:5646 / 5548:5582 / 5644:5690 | 3.3 angstrom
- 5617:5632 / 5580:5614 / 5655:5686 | 0.3 angstrom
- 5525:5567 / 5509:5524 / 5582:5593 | -0.8 angstrom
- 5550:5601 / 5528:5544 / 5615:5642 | -3.5 angstrom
